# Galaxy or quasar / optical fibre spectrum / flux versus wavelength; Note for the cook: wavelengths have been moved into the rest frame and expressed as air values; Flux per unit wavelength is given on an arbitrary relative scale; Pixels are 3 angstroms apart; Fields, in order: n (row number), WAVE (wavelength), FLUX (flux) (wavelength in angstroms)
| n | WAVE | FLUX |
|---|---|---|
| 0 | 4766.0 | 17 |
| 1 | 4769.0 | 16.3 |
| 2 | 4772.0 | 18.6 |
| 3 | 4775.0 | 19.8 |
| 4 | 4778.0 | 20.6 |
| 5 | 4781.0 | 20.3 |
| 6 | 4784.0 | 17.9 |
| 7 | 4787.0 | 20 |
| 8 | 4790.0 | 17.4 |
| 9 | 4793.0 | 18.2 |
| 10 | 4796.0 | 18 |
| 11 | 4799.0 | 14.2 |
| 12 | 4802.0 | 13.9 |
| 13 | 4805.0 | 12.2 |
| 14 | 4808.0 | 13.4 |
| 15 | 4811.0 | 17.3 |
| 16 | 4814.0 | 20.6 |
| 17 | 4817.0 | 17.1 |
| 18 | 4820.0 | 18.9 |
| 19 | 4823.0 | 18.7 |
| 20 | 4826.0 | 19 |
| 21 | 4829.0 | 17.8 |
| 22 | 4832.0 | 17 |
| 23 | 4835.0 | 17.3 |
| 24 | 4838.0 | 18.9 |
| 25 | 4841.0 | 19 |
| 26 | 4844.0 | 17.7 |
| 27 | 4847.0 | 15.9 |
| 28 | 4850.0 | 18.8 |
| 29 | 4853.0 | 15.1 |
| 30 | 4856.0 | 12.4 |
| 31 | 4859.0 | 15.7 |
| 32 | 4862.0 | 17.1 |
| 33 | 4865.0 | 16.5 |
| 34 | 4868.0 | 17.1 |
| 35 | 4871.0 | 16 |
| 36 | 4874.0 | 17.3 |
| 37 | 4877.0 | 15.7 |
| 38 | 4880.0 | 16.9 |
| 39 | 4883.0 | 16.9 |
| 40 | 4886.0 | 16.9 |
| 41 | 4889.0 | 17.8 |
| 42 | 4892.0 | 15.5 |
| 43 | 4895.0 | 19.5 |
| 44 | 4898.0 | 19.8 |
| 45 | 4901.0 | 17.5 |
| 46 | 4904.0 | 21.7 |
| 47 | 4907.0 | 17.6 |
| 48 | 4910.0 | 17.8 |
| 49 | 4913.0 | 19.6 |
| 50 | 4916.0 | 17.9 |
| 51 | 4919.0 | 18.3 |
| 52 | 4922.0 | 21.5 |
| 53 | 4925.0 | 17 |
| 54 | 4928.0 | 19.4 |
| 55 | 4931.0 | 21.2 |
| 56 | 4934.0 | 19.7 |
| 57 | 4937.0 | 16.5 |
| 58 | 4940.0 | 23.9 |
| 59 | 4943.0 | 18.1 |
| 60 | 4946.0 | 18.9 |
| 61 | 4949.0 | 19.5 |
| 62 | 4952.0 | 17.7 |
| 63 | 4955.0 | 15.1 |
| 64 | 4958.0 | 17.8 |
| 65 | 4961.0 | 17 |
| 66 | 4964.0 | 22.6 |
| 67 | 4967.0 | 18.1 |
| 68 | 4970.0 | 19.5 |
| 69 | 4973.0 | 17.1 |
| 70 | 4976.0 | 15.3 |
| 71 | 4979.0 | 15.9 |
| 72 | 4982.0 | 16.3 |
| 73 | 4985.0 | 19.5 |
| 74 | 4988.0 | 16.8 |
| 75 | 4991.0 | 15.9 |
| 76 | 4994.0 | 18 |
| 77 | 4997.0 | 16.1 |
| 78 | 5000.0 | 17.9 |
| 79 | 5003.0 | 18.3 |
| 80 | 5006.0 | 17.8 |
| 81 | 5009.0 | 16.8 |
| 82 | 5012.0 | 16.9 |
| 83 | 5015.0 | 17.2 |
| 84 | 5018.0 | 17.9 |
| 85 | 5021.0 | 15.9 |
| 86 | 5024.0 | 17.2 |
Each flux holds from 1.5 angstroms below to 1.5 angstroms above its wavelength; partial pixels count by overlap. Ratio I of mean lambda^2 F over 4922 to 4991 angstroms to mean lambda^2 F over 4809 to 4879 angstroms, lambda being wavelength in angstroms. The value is 1.11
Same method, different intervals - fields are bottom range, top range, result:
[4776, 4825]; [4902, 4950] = 1.16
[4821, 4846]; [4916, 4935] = 1.11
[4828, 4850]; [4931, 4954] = 1.13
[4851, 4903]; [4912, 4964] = 1.15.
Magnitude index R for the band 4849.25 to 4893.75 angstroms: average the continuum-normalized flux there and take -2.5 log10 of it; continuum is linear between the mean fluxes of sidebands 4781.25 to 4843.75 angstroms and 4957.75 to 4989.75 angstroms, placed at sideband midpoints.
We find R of 0.08 mag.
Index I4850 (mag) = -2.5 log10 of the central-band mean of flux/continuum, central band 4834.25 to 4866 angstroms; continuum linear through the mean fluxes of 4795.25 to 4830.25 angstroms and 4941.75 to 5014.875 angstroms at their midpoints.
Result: 0.01 mag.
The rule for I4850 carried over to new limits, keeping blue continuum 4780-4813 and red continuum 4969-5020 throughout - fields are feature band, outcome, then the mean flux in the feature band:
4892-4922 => -0.11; 18.8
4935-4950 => -0.14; 19.4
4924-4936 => -0.14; 19.3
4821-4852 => -0.08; 18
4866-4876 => 0.01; 16.7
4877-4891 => 0.00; 16.9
